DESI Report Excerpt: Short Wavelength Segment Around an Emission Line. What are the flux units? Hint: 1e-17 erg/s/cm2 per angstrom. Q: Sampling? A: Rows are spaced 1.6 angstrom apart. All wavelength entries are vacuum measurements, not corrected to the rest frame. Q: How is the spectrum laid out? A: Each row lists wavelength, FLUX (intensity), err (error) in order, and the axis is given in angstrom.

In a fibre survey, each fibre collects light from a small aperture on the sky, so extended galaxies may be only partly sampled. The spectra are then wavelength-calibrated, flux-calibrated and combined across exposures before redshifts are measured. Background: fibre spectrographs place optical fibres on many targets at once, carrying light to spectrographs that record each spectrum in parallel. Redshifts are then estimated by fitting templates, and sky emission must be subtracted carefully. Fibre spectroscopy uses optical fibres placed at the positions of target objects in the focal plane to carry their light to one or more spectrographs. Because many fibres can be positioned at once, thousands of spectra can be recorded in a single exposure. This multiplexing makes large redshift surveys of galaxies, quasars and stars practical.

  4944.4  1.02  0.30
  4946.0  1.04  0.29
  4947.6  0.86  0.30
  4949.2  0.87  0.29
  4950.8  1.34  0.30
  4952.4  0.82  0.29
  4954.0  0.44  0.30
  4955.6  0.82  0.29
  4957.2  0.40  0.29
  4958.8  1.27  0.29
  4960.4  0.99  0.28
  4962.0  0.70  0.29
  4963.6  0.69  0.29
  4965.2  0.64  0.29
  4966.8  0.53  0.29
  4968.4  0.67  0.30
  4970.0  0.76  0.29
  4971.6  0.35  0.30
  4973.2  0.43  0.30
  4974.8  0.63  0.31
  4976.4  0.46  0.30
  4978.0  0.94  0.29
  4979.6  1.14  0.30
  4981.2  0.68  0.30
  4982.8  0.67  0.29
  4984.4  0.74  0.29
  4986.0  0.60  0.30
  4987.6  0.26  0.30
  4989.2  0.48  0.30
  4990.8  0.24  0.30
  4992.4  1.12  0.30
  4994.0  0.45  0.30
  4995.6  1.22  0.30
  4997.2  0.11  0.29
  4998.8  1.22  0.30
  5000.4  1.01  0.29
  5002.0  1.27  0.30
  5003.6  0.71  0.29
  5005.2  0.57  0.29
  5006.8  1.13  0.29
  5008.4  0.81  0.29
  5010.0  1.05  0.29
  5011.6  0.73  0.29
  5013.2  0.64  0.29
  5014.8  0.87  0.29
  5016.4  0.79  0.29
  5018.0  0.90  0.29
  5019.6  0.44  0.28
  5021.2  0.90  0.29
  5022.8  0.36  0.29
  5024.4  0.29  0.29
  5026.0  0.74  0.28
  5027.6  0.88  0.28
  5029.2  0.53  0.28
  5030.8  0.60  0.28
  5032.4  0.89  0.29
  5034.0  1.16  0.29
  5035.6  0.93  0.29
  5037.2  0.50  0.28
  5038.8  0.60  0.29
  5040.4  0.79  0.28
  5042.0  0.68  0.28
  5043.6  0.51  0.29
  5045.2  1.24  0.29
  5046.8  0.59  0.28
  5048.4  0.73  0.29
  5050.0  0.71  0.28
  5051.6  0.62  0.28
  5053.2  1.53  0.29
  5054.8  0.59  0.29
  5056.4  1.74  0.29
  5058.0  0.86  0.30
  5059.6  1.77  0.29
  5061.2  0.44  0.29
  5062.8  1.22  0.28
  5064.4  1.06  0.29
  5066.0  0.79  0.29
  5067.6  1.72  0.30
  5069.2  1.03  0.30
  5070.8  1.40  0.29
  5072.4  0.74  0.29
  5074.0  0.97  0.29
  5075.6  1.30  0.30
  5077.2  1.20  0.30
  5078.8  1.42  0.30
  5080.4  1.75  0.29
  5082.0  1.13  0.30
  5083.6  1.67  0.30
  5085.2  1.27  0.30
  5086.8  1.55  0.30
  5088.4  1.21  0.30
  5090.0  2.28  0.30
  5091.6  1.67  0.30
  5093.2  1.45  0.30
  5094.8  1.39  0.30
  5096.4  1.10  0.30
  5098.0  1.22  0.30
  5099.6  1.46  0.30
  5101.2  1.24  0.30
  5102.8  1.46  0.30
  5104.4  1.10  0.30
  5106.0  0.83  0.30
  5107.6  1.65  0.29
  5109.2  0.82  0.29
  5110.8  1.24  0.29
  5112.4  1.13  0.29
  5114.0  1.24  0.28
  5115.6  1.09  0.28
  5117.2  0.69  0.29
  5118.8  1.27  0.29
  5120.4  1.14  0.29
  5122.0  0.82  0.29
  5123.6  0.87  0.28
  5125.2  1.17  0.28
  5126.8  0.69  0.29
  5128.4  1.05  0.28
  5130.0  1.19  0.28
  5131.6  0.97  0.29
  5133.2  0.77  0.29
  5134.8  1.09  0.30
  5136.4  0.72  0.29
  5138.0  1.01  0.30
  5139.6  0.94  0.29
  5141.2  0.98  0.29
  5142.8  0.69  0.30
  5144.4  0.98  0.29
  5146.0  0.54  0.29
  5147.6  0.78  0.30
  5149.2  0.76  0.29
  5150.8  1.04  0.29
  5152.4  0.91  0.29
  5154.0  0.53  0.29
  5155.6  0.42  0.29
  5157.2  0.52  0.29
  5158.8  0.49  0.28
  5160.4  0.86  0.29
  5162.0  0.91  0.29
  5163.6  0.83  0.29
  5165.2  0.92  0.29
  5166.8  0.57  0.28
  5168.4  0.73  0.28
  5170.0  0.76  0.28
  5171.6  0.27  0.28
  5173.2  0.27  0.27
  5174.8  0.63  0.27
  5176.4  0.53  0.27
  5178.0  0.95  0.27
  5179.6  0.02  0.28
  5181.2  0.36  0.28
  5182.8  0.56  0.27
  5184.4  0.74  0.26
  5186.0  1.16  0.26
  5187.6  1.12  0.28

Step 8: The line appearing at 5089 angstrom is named Mg II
